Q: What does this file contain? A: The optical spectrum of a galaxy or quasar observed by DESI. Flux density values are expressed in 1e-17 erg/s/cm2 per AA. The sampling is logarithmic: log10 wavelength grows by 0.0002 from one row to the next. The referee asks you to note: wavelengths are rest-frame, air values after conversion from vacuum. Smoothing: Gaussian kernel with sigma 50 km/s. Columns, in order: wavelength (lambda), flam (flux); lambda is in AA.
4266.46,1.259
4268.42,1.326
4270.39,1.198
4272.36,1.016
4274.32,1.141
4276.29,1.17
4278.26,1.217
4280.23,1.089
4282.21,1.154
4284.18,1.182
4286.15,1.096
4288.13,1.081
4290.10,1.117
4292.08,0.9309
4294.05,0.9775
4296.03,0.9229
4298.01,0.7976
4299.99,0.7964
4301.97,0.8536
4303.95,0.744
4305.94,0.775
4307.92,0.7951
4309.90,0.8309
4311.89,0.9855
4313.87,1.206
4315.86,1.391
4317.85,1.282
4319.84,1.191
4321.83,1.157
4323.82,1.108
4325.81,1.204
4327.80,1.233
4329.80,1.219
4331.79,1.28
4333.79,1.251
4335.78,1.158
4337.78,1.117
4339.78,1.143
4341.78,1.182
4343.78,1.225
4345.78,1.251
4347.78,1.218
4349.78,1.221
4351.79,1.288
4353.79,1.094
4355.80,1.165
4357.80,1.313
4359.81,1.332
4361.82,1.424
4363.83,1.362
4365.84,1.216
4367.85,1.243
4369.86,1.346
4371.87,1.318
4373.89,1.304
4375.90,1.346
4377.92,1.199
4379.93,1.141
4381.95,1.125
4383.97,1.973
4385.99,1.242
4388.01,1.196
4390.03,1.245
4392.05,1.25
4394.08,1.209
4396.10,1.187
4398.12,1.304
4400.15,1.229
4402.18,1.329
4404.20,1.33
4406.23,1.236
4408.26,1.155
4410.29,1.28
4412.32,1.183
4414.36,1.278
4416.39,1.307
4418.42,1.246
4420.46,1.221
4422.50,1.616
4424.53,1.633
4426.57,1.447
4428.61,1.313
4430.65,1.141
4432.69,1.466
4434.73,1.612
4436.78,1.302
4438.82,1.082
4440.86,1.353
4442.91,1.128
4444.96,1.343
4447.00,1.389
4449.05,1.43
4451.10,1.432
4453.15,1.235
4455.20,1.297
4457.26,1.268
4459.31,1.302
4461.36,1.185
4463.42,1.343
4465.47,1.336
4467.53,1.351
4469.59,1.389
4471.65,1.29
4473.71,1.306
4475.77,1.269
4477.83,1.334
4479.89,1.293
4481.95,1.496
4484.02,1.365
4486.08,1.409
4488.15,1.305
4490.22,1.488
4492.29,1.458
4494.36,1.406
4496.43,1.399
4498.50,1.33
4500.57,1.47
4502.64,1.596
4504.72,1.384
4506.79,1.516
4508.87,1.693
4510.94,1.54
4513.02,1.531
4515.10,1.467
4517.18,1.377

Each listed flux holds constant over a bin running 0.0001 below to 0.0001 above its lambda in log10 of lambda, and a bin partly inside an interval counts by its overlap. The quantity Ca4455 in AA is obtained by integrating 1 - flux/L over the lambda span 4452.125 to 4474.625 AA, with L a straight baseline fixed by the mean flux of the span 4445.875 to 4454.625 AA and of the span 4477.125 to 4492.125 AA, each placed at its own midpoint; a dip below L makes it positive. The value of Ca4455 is 1.25 AA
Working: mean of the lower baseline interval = 1.37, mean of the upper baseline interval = 1.39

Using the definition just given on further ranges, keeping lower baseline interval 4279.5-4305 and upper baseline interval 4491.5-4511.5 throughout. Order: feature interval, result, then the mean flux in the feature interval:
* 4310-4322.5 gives -1.70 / 1.18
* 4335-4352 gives -1.48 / 1.2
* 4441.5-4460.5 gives 0.62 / 1.31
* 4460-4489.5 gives 1.67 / 1.33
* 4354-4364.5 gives -1.49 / 1.3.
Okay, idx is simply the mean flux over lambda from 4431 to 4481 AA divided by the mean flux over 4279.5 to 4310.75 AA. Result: 1.40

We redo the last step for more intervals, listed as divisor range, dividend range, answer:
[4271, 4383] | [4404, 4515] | 1.19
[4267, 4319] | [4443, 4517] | 1.33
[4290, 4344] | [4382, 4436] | 1.25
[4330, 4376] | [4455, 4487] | 1.06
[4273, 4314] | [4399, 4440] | 1.34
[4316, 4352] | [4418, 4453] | 1.12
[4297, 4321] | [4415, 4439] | 1.41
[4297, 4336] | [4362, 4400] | 1.22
